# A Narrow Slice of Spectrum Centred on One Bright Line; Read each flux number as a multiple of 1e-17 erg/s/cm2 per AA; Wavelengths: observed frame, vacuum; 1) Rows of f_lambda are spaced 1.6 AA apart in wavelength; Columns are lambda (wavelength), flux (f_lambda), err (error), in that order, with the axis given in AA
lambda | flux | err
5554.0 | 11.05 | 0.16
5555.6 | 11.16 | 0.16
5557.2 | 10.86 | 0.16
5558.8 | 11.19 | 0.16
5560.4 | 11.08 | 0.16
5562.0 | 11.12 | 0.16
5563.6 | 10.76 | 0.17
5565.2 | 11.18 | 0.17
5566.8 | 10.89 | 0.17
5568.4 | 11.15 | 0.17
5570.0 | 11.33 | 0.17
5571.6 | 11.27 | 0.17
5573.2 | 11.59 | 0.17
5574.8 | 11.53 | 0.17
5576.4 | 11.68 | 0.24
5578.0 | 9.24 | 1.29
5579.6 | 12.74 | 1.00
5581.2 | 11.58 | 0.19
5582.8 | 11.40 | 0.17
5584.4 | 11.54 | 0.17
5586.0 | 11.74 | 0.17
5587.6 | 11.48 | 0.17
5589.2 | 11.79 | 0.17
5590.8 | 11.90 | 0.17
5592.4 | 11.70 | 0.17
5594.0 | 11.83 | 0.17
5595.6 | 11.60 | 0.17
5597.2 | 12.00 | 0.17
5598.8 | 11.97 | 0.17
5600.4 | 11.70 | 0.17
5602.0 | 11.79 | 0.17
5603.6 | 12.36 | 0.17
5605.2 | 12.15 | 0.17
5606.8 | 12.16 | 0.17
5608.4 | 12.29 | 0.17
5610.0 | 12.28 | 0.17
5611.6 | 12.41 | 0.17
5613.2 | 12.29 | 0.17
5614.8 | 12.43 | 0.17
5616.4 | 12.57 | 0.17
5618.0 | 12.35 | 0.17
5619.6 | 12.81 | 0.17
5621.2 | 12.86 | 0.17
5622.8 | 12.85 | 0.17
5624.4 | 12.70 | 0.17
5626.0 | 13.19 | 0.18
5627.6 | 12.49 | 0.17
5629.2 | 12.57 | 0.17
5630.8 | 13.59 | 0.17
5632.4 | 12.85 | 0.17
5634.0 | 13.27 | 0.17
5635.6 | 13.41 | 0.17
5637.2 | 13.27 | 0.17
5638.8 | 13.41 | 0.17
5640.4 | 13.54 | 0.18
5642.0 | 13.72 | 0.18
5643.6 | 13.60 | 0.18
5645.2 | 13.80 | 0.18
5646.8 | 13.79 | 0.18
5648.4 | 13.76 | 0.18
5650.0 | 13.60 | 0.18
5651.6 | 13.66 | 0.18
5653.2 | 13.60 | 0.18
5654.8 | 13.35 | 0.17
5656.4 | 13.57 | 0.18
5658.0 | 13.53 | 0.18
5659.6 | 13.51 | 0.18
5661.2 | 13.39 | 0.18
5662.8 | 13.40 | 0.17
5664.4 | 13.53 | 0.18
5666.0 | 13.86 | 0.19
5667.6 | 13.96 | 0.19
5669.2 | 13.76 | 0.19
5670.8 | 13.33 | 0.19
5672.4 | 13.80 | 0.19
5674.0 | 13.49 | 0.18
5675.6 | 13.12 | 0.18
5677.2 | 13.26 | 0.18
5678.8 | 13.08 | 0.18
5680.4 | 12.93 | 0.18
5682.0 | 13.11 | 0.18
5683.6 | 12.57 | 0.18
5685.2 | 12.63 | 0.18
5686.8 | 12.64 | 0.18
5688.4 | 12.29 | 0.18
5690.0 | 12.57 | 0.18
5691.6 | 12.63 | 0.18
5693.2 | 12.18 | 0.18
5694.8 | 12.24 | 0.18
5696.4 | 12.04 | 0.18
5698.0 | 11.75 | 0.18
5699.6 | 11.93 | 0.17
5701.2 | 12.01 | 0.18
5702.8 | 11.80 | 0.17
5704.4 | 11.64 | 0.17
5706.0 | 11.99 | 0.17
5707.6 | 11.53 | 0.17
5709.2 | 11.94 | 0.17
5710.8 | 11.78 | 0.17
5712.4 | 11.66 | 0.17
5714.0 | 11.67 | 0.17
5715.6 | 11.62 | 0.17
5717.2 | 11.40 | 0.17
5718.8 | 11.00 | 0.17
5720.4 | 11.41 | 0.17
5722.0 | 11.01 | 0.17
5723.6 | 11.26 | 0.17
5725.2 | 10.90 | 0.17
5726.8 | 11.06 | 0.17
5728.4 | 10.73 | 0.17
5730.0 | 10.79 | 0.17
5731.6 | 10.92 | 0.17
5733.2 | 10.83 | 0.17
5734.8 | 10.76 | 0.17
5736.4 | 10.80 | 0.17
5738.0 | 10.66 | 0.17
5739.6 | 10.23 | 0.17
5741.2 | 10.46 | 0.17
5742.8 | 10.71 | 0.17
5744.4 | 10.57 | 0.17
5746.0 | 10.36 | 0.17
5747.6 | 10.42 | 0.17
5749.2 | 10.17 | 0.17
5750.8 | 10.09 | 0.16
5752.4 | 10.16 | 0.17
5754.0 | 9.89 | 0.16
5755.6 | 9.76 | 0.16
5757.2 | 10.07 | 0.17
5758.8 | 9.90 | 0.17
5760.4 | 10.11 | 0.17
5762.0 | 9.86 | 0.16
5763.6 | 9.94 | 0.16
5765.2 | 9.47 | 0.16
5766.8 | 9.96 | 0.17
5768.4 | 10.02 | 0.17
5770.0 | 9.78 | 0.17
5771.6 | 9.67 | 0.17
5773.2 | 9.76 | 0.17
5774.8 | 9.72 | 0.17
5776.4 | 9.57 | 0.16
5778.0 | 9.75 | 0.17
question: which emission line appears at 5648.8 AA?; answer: C III]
